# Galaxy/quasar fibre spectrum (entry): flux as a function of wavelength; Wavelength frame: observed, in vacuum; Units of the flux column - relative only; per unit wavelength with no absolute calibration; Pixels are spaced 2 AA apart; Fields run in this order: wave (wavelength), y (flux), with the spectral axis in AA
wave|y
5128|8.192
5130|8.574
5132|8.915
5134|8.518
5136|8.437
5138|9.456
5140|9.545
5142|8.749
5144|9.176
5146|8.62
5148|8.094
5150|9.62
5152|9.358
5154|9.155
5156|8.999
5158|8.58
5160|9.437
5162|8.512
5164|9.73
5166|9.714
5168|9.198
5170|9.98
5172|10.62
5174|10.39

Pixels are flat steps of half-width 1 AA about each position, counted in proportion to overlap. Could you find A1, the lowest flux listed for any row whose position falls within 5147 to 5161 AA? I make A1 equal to 8.094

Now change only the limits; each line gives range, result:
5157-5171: 8.512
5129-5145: 8.437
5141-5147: 8.62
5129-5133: 8.574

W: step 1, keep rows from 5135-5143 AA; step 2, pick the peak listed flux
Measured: 9.545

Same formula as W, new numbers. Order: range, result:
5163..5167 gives 9.73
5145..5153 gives 9.62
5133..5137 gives 8.518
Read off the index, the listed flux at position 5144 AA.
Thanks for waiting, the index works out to 9.176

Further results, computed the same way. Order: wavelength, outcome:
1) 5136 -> 8.437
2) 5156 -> 8.999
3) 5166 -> 9.714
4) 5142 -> 8.749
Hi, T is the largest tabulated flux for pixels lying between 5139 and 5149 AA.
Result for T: 9.545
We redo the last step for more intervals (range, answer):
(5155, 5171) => 9.98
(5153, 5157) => 9.155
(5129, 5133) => 8.915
